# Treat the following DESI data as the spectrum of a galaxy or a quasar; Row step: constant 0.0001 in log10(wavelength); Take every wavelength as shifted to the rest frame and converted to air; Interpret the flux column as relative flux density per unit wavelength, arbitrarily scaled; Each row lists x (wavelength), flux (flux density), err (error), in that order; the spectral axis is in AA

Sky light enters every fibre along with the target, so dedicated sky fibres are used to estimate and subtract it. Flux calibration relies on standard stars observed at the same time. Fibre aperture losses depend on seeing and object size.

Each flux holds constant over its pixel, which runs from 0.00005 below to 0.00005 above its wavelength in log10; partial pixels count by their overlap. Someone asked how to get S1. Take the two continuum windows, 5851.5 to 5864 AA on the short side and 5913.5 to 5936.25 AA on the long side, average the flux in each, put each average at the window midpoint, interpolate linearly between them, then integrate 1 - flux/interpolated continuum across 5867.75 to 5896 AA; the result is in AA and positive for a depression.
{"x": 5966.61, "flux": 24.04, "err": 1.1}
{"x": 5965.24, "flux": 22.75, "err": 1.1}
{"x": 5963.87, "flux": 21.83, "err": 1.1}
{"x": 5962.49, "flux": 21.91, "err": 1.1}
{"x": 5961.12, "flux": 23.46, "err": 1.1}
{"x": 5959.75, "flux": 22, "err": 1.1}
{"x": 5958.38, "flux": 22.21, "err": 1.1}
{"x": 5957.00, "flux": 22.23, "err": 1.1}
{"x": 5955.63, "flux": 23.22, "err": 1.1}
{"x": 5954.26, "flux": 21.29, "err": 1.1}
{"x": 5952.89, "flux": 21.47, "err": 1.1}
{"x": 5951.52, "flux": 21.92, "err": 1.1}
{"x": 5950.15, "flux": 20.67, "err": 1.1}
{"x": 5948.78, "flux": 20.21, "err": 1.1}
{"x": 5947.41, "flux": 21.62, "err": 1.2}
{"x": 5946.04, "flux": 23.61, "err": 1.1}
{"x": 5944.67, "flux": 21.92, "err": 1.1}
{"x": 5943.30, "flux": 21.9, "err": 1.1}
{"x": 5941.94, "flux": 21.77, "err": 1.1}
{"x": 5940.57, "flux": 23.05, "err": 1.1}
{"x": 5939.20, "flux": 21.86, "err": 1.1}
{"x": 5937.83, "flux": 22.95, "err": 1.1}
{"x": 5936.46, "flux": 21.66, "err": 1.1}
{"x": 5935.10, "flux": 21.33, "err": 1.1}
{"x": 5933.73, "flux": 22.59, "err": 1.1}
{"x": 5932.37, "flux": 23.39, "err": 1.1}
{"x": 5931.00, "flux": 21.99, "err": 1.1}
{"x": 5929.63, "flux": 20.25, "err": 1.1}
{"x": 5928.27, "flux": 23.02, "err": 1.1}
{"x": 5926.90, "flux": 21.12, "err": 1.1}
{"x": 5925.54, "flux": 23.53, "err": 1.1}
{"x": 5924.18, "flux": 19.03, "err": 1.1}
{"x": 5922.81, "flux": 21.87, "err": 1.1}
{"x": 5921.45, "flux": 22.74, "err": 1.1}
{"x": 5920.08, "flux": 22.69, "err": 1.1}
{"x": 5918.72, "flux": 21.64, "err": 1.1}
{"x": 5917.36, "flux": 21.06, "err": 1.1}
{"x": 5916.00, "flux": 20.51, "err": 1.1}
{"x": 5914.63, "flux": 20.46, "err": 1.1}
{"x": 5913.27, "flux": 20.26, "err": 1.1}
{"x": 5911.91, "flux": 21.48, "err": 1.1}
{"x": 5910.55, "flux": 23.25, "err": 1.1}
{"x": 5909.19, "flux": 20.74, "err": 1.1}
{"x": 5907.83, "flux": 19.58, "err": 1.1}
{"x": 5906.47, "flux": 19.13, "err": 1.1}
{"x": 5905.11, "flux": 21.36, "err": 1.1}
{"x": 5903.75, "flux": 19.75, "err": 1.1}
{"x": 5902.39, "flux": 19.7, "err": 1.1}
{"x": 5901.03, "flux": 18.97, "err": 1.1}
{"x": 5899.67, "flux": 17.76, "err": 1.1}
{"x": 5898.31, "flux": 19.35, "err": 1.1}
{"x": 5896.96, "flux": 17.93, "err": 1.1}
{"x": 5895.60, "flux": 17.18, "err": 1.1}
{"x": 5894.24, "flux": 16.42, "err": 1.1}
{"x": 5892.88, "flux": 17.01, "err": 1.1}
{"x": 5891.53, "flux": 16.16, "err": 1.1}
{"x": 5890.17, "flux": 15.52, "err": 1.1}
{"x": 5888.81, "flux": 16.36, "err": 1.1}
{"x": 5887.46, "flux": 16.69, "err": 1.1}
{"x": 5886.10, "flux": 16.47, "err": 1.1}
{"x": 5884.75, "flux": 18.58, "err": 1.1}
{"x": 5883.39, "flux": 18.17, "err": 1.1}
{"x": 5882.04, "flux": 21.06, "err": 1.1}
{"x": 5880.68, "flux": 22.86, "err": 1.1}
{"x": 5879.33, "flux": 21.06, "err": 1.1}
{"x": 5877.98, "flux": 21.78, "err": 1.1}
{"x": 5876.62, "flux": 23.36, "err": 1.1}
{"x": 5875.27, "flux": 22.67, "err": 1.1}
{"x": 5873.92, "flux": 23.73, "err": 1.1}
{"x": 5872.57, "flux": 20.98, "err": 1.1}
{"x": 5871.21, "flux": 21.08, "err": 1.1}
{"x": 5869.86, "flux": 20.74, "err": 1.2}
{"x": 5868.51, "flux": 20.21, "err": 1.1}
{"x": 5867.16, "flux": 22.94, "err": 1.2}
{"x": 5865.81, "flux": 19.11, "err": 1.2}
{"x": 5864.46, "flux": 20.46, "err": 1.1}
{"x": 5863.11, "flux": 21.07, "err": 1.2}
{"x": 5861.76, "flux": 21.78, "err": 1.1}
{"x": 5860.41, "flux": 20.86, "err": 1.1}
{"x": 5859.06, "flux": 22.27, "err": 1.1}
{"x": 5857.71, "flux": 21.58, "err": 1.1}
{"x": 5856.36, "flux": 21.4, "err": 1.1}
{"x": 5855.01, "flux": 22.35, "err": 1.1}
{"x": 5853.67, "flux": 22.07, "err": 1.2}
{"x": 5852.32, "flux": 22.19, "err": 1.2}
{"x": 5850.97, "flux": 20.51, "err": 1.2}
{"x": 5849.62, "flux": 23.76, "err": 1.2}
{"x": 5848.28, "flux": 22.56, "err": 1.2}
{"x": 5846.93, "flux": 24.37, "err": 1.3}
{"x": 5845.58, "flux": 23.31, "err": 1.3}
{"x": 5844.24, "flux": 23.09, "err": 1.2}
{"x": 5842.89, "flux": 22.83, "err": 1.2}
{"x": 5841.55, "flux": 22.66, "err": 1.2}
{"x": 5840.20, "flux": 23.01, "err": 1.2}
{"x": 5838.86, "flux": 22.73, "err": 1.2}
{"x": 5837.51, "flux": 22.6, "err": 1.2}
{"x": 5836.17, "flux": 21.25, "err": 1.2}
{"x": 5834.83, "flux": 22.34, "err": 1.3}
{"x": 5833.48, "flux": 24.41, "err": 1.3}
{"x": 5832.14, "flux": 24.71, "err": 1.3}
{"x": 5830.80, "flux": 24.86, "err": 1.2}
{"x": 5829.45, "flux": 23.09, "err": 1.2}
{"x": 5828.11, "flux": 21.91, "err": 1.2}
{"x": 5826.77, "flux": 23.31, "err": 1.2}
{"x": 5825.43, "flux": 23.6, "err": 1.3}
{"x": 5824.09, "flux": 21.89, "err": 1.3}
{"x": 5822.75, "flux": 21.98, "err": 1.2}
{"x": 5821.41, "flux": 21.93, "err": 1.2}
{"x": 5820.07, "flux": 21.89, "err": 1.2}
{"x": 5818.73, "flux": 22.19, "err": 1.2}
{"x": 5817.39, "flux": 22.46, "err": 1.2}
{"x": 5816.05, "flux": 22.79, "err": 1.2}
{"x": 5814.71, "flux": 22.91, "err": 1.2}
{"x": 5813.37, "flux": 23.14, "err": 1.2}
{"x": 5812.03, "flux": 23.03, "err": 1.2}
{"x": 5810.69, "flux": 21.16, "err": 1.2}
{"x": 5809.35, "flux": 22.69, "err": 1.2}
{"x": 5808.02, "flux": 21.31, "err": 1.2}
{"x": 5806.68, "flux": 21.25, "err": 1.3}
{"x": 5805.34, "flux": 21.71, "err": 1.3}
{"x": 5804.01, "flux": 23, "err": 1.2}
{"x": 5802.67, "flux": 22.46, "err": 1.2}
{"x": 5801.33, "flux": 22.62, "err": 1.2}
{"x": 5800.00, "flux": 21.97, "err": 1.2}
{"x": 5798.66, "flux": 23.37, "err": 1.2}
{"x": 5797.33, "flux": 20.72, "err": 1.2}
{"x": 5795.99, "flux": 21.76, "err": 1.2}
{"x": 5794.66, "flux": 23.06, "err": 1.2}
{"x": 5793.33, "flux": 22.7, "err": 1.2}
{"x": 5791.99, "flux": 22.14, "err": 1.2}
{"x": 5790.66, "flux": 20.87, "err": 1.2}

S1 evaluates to 2.9 AA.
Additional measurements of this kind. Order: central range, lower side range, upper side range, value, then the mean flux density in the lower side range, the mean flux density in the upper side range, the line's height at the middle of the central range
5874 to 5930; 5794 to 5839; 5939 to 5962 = 5.56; 22.5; 22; 22.2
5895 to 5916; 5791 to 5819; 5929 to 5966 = 2.17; 22.3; 22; 22.1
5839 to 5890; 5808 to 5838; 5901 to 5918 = 0.89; 22.7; 20.5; 21.7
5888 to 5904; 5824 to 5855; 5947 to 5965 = 3.43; 22.9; 21.9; 22.4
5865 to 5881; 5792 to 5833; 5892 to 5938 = -0.22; 22.5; 20.6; 21.4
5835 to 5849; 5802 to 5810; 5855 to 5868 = -0.81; 22.1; 21.3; 21.6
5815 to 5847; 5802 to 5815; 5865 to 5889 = -1.75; 22.2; 20.5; 21.7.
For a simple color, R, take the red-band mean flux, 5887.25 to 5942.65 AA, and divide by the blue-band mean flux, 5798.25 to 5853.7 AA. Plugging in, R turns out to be 0.90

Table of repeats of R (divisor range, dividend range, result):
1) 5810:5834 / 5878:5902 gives 0.80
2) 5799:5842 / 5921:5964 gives 0.97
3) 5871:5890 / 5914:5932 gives 1.07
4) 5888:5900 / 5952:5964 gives 1.30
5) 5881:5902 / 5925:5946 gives 1.25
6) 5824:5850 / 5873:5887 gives 0.90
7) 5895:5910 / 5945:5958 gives 1.13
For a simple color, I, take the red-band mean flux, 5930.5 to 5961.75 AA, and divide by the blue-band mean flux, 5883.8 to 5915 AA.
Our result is 1.18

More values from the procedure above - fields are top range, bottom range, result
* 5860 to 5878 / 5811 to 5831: 0.95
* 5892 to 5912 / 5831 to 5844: 0.83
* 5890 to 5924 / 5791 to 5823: 0.89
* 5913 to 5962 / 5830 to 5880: 0.98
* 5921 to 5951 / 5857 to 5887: 1.04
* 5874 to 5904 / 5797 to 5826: 0.85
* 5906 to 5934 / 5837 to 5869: 0.97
